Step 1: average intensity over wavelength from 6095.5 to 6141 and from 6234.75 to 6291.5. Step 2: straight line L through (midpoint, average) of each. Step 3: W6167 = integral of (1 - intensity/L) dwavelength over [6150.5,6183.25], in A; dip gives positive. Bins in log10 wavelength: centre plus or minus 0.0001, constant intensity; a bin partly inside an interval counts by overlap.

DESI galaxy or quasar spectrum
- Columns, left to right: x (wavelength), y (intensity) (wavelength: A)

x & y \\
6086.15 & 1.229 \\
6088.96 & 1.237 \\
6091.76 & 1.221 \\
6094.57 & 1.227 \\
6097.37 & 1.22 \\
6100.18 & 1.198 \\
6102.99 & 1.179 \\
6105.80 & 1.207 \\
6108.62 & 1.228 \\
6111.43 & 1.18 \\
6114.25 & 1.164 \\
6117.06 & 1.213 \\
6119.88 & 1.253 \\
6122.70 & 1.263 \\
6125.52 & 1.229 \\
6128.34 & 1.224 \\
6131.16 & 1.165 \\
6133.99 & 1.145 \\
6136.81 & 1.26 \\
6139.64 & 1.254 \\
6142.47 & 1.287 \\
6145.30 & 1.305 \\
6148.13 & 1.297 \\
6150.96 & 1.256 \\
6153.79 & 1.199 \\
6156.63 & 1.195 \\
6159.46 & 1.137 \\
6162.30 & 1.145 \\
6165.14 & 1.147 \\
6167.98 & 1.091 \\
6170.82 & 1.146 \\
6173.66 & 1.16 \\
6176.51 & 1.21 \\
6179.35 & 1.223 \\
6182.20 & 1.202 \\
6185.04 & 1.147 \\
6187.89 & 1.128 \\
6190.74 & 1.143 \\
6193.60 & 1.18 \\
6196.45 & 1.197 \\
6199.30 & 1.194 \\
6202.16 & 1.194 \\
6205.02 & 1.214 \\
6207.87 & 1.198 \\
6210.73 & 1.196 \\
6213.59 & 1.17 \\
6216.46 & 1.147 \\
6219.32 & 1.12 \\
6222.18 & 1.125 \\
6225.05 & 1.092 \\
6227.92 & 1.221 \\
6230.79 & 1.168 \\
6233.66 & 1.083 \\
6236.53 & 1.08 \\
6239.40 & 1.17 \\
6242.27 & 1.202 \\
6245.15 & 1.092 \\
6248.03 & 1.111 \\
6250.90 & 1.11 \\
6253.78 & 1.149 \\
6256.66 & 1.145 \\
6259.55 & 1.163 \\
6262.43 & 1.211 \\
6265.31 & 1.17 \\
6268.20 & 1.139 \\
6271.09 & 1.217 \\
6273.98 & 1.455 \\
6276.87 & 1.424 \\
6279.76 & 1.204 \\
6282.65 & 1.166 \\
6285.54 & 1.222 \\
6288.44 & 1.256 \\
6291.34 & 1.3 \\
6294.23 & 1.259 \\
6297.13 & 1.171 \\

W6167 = 0.9 A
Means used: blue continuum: 1.21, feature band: 1.17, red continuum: 1.2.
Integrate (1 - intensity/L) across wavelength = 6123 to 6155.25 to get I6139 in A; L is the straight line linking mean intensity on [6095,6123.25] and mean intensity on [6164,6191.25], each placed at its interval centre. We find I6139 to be -1.4 A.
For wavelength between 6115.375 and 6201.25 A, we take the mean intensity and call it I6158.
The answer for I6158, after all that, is 1.2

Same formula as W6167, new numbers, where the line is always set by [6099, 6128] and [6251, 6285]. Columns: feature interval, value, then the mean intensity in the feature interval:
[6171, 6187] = 0.41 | 1.18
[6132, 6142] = -0.08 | 1.22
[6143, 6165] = -0.08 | 1.22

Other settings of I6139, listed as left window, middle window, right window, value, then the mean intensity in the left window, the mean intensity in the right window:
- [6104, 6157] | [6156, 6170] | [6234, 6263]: 0.7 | 1.23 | 1.14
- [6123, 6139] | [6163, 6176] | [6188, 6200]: 0.5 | 1.21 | 1.17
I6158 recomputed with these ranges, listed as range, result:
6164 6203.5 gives 1.17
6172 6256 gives 1.16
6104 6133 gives 1.21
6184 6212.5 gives 1.18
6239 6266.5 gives 1.15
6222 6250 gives 1.13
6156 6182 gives 1.16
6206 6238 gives 1.15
